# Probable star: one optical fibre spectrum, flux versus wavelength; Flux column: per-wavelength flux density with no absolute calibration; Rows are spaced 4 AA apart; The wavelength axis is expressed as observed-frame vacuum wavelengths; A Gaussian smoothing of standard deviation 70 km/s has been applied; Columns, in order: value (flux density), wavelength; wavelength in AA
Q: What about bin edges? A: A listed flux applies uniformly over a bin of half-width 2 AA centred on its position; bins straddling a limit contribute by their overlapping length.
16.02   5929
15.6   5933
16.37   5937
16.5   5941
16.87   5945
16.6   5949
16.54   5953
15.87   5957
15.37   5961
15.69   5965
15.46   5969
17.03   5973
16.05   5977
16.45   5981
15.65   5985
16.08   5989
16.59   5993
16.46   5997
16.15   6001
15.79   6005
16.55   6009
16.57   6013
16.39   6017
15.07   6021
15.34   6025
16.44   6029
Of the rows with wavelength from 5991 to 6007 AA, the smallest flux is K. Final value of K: 15.79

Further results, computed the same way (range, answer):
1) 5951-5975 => 15.37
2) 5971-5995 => 15.65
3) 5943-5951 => 16.6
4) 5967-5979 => 15.46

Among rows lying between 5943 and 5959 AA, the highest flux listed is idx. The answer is 16.87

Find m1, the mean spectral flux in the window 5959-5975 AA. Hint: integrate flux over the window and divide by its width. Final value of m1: 15.9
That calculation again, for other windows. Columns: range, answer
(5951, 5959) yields 16.2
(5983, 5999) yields 16.2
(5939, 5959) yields 16.5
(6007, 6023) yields 16.1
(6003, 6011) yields 16.2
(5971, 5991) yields 16.3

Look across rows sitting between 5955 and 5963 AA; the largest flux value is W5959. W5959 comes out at 15.87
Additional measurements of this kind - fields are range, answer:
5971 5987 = 17.03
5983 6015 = 16.59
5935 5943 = 16.5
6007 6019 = 16.57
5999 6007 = 16.15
